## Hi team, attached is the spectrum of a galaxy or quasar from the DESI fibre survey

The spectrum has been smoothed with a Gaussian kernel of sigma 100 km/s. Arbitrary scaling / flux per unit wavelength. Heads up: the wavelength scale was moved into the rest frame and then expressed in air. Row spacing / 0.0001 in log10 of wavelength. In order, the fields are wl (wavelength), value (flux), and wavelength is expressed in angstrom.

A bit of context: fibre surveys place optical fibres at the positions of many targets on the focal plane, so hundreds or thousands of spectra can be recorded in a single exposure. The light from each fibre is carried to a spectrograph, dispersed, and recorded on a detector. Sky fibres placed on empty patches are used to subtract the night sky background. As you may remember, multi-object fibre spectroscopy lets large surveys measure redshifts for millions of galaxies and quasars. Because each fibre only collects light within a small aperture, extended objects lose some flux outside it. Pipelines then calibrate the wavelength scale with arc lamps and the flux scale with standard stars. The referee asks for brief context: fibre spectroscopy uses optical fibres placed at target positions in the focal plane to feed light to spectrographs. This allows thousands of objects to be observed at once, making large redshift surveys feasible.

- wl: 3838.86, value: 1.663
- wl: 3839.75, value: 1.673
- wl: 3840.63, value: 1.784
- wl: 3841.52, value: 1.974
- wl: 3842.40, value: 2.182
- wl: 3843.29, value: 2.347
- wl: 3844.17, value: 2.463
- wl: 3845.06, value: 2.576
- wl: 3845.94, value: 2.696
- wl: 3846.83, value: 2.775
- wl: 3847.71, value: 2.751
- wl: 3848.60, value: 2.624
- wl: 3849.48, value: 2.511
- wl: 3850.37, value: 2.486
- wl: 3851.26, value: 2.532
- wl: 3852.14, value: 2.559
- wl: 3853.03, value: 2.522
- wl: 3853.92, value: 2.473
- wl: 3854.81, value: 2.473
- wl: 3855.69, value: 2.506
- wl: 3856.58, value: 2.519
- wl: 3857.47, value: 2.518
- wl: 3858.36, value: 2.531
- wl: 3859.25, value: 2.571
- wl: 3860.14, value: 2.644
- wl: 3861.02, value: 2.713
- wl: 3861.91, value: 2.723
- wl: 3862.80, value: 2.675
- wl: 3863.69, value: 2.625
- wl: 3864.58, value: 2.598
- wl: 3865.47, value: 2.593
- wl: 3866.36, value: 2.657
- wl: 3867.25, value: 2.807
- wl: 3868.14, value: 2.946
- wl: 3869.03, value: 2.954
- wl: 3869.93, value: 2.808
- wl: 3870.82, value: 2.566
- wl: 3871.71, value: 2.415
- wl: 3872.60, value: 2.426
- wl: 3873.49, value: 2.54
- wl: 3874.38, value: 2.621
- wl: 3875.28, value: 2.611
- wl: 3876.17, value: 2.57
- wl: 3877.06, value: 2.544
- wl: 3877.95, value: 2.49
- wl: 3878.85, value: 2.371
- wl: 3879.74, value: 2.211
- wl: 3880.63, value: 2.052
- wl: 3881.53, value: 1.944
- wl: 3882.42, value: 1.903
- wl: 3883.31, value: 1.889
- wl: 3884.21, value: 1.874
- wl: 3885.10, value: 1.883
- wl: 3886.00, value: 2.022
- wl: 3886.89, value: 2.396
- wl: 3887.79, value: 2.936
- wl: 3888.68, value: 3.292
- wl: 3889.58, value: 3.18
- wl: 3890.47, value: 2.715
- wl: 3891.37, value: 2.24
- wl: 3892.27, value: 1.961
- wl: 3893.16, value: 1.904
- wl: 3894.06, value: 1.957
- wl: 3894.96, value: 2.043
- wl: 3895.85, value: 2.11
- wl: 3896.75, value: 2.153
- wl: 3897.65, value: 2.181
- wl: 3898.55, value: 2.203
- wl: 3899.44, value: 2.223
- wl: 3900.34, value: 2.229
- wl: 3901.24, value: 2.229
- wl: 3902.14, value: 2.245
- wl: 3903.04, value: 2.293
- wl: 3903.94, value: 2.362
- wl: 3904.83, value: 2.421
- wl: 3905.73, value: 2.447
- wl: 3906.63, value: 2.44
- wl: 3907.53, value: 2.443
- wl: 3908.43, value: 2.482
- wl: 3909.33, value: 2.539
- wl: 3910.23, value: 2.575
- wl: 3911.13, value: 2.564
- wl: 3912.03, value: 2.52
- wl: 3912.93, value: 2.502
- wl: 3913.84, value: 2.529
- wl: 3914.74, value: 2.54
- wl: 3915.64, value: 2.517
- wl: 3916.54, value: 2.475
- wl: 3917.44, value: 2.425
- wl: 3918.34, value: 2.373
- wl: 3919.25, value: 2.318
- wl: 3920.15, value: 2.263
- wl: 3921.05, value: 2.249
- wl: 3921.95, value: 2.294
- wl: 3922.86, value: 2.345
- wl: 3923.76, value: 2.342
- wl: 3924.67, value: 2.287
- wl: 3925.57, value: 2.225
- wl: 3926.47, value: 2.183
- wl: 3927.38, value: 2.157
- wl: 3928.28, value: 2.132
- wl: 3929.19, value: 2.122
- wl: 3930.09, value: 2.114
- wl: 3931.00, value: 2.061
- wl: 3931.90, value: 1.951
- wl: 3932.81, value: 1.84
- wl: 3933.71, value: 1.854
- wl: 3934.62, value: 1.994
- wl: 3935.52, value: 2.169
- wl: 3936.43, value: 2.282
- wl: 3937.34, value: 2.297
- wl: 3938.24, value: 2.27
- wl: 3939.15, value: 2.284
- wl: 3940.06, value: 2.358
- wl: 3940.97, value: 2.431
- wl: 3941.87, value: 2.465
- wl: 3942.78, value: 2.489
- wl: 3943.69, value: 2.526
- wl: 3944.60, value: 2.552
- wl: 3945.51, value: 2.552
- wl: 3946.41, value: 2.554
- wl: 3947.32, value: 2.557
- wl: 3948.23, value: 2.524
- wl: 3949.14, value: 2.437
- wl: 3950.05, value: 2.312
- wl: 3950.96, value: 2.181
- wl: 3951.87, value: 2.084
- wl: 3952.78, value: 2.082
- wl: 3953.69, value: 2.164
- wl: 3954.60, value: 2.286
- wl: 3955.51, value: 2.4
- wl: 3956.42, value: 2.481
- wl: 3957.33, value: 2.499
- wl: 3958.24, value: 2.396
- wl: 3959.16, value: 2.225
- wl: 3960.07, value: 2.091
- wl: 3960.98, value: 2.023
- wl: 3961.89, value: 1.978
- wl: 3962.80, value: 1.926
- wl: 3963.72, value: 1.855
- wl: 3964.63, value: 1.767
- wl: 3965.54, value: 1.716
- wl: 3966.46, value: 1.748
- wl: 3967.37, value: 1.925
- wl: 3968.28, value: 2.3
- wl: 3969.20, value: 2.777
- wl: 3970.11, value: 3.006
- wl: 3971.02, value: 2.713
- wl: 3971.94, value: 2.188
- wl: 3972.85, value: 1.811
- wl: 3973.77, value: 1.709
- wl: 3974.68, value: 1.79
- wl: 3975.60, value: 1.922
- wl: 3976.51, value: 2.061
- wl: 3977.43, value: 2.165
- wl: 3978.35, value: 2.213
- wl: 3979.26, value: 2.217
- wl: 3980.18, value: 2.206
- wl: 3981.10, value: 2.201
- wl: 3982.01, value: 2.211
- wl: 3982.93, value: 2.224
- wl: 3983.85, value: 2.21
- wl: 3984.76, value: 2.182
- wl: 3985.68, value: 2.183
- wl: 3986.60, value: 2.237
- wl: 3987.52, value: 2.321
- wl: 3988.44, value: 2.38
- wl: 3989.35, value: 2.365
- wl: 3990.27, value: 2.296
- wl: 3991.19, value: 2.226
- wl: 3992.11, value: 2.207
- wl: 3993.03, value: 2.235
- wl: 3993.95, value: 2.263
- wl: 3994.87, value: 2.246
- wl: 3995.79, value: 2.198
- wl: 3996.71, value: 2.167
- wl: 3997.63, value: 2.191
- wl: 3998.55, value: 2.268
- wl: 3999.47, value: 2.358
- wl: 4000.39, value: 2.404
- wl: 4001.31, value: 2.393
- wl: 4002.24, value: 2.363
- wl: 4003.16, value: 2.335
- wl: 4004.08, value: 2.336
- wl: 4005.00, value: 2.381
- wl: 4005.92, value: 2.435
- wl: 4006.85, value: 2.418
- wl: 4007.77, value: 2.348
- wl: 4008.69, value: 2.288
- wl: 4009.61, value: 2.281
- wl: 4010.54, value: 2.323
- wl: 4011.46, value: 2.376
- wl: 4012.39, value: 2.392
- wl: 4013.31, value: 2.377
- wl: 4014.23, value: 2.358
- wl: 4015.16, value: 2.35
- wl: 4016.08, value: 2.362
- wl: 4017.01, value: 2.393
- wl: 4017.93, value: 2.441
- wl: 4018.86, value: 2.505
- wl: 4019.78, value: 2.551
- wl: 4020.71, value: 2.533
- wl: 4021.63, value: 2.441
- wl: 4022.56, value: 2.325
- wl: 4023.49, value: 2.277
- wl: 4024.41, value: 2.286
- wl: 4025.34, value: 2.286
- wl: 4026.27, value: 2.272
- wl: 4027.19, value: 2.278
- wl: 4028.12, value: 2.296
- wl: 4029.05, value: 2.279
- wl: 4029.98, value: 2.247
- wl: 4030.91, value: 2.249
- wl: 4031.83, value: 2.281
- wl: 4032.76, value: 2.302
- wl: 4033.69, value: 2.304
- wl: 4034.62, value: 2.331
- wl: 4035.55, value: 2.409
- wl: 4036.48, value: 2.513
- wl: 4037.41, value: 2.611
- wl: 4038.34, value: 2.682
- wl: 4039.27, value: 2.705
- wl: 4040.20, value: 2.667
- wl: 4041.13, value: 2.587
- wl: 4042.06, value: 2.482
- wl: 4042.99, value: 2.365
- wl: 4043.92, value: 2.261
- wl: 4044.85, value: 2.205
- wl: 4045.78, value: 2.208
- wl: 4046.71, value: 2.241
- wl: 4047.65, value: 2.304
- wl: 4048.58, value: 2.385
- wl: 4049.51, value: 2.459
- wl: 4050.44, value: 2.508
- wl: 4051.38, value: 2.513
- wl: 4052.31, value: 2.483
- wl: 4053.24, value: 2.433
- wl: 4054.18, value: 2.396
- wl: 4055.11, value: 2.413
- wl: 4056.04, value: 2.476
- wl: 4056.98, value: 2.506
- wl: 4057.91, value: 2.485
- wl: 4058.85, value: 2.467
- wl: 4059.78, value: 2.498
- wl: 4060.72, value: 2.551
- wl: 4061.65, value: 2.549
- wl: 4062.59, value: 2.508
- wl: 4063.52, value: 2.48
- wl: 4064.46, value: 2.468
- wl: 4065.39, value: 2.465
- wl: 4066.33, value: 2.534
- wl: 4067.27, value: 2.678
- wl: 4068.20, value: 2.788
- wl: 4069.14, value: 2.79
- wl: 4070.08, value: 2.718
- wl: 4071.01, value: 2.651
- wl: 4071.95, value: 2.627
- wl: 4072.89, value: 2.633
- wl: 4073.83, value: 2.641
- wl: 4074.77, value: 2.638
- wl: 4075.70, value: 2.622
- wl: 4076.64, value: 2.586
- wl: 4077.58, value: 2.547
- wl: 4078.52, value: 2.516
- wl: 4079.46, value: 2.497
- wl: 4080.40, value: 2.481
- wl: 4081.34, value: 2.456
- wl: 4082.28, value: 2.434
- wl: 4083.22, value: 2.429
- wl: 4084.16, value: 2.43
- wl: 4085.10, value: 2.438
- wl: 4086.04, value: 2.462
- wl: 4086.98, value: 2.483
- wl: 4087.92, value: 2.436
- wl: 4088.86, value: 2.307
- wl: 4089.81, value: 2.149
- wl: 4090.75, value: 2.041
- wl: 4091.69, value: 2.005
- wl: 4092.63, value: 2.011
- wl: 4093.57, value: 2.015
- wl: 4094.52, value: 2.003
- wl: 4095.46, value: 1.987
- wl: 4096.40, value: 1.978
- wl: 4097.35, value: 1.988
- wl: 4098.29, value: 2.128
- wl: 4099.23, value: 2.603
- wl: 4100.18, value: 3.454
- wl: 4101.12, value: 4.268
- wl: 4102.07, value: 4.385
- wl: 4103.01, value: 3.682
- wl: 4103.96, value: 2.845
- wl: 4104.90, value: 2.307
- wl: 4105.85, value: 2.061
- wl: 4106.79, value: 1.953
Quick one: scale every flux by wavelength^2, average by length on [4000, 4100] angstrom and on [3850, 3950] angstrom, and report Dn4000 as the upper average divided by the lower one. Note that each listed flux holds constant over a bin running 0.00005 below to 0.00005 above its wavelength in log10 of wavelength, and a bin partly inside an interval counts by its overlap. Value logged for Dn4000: 1.1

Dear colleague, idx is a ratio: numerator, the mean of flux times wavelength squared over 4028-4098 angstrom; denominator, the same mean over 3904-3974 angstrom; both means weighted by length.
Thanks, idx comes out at 1.13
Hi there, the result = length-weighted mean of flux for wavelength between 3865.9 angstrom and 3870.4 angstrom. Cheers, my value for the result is 2.83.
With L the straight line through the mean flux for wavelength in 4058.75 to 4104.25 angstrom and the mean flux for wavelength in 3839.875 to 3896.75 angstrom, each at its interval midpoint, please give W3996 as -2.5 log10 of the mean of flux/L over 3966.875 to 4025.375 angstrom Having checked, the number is 0.100 mag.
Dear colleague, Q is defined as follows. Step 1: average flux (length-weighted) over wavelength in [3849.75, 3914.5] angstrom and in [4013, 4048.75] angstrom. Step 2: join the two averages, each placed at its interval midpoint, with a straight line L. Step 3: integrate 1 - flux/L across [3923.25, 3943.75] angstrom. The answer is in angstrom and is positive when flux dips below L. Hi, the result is 1.8 angstrom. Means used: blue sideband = 2.44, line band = 2.2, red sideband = 2.38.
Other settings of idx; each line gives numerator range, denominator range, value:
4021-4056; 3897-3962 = 1.09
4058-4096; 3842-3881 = 1.06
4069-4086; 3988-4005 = 1.16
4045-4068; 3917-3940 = 1.19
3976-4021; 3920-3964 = 1.05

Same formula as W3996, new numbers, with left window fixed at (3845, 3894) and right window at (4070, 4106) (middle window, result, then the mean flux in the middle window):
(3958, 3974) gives 0.19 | 2.12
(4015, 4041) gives 0.06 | 2.4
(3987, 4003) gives 0.11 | 2.29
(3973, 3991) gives 0.17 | 2.16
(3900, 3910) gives 0.06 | 2.38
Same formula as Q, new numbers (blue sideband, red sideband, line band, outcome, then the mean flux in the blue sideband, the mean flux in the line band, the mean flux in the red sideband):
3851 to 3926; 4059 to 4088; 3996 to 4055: 3.3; 2.43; 2.38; 2.55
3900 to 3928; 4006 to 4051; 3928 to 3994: 4.6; 2.38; 2.22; 2.38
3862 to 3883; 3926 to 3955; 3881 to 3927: 1.3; 2.52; 2.33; 2.26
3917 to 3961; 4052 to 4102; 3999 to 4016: 0.2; 2.28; 2.36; 2.5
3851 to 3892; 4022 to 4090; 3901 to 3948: 3.0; 2.51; 2.34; 2.46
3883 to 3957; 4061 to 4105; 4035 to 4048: 0.3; 2.32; 2.45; 2.56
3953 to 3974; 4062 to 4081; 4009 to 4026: 0.0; 2.18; 2.38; 2.59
